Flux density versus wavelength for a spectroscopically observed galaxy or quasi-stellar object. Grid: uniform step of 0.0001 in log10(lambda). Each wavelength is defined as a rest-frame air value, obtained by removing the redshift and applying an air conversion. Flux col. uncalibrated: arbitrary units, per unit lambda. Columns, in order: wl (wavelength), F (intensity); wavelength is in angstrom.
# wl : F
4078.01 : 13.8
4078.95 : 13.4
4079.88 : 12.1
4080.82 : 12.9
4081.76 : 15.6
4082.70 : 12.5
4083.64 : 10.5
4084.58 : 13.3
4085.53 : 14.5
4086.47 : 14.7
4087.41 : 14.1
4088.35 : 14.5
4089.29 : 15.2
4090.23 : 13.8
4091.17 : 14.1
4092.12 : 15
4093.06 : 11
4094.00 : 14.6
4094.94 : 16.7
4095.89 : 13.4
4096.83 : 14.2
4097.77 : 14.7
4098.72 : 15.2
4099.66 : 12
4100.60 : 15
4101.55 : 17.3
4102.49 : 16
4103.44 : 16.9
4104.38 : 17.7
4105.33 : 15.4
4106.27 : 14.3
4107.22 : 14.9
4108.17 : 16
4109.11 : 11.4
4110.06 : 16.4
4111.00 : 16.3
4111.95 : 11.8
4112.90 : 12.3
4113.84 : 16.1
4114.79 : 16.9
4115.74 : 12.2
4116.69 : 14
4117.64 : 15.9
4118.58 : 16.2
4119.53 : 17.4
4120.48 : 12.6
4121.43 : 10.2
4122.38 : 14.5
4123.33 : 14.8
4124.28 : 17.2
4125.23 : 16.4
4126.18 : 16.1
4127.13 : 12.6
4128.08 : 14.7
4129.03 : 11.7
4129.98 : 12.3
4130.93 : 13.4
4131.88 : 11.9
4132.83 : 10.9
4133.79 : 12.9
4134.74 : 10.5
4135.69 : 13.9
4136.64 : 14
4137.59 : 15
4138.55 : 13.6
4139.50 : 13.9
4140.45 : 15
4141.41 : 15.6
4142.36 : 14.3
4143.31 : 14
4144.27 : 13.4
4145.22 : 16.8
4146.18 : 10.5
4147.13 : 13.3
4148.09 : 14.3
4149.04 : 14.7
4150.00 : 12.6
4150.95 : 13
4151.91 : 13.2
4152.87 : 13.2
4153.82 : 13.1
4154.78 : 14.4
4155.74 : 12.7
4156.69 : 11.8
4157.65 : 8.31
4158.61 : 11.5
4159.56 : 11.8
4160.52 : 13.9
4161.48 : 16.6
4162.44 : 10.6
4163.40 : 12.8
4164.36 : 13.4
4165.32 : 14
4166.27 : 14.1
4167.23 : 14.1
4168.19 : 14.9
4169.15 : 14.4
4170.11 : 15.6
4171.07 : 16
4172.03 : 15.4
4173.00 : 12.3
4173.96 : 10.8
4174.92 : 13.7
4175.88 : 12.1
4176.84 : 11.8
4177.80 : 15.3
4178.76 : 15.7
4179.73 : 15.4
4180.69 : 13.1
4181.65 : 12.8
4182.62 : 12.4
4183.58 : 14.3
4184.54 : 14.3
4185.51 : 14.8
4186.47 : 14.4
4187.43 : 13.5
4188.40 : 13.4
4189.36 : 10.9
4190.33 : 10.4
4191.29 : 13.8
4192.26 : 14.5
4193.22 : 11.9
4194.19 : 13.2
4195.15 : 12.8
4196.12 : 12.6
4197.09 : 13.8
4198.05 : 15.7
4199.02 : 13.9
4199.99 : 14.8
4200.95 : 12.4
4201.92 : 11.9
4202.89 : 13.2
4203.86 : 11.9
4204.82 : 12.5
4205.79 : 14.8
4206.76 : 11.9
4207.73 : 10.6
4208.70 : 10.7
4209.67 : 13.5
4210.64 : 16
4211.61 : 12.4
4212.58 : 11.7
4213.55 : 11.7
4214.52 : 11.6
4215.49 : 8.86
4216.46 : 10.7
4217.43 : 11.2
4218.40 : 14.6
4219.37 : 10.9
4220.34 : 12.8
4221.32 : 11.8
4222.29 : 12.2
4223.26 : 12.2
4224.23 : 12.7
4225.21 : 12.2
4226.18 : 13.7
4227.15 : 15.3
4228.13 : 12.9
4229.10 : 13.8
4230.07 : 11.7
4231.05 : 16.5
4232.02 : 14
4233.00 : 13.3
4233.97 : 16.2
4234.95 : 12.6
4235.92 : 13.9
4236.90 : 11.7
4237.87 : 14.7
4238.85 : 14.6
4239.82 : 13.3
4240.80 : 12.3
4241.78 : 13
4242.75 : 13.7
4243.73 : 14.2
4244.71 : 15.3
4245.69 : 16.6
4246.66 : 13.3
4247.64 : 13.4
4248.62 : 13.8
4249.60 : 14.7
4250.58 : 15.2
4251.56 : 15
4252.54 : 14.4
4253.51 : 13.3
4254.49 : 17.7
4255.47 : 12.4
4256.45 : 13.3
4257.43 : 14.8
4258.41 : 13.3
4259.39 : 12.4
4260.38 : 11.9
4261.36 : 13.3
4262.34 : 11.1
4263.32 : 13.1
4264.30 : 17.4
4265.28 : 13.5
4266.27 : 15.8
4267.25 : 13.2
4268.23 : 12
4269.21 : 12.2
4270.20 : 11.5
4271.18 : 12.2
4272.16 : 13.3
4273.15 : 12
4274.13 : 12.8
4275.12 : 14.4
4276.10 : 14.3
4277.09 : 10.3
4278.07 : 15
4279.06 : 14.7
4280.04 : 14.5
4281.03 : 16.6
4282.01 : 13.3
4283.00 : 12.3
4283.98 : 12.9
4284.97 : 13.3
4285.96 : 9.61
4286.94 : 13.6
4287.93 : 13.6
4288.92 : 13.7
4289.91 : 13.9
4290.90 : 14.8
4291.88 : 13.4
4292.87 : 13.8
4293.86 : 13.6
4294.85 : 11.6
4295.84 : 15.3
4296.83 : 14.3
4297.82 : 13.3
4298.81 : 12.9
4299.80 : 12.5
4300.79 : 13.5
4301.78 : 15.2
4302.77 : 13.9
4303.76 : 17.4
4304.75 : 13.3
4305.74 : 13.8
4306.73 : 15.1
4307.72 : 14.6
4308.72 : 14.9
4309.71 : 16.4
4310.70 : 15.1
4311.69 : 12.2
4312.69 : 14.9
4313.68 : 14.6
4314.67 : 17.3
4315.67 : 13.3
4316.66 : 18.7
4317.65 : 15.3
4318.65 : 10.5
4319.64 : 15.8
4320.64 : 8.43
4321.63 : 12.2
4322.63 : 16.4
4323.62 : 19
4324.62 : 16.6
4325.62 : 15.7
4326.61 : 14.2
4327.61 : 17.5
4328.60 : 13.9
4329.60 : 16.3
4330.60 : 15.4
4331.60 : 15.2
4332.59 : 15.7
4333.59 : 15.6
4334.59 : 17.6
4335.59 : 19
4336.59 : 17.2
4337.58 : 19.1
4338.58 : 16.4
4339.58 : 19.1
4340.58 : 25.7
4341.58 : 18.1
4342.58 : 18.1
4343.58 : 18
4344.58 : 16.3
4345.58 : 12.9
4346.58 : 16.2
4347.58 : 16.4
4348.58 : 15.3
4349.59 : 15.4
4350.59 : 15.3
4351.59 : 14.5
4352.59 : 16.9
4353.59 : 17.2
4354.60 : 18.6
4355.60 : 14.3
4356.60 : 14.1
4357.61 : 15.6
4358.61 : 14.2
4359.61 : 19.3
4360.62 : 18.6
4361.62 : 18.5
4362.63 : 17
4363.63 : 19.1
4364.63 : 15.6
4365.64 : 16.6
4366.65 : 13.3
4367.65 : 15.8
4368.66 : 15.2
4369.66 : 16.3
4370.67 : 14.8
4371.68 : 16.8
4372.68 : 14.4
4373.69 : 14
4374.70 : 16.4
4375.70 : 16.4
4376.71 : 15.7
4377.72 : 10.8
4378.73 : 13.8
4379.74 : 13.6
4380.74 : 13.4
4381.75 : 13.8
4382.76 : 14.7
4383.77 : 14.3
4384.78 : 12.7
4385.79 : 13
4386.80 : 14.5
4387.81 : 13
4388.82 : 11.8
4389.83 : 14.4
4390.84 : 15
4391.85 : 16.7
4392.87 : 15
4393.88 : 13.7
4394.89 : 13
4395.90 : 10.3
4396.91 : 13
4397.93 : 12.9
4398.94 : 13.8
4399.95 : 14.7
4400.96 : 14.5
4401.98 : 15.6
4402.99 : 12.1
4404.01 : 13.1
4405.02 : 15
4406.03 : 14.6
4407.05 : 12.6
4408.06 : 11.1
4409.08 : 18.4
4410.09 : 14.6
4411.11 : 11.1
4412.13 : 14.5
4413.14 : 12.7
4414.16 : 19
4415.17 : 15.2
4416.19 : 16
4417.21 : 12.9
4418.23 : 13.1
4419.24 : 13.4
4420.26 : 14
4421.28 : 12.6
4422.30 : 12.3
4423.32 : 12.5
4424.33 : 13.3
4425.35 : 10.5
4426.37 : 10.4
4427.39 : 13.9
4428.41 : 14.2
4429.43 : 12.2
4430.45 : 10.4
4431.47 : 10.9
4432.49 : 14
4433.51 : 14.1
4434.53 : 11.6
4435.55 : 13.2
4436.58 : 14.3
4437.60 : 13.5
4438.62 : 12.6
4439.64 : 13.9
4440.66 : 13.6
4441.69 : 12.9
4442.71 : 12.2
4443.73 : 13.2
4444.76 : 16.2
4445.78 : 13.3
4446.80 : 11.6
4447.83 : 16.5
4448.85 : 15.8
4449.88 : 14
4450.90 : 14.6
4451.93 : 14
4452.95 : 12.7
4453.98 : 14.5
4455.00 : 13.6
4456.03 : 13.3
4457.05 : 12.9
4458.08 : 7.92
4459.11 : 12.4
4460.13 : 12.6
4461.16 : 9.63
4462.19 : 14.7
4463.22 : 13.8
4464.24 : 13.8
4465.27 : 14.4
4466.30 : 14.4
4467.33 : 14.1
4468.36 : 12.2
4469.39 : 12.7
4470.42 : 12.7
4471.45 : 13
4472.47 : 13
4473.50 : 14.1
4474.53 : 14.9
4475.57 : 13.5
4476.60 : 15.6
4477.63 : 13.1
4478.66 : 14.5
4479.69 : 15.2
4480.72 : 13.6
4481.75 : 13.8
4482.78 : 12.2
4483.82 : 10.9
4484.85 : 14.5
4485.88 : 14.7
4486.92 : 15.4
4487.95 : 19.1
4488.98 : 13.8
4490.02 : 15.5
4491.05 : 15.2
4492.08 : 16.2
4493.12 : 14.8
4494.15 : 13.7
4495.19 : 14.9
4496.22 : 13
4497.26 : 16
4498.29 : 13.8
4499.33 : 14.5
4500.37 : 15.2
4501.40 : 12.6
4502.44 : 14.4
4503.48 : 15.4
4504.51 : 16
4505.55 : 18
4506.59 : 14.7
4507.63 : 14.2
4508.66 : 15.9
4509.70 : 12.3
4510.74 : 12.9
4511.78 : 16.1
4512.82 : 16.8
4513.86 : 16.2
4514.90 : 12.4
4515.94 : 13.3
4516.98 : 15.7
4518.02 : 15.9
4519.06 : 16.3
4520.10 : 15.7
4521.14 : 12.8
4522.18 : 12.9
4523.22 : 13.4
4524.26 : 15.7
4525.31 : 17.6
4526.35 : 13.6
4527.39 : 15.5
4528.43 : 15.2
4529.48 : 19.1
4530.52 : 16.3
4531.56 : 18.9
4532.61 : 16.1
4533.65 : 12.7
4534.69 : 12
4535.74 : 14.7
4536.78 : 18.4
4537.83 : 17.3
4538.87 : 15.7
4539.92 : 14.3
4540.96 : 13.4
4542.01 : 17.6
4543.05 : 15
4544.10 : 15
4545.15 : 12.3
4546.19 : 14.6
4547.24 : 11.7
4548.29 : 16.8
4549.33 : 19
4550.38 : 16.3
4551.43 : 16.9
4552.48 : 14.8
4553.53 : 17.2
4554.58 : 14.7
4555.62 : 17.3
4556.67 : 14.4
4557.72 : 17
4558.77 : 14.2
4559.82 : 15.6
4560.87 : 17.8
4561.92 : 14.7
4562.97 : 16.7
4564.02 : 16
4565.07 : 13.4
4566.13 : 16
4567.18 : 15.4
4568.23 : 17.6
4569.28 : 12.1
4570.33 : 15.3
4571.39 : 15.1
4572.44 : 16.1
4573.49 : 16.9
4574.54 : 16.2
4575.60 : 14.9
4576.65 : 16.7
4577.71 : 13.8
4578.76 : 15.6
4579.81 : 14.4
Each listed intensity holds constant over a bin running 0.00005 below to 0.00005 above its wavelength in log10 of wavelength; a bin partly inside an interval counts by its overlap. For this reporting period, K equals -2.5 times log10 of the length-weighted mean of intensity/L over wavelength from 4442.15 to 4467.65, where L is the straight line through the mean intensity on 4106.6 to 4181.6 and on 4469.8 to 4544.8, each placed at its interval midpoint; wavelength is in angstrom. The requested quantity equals 0.10 mag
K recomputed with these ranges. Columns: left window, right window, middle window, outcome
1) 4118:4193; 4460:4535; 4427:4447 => 0.10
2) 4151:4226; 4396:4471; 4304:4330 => -0.13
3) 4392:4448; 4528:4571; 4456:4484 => 0.09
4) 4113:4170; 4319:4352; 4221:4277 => 0.12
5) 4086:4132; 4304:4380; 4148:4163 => 0.16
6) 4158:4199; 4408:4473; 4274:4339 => -0.09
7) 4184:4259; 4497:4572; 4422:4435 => 0.18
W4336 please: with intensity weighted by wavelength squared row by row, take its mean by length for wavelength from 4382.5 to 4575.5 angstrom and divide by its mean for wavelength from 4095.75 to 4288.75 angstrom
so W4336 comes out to 1.2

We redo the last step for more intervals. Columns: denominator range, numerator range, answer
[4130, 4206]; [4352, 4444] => 1.18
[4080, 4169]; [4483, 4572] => 1.31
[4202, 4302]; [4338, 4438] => 1.17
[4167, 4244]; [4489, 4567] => 1.34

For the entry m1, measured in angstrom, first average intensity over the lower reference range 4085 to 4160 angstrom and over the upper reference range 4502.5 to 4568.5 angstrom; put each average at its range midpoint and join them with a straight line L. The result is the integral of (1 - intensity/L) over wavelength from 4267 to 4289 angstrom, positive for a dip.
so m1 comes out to 2.2 angstrom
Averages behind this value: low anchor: 14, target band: 13.1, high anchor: 15.4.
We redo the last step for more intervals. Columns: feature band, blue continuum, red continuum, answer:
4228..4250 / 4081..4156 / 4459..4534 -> 0.6 angstrom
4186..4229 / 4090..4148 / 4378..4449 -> 4.2 angstrom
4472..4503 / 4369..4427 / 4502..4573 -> 0.9 angstrom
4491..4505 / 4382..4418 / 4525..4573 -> 0.3 angstrom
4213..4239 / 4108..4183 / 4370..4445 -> 1.6 angstrom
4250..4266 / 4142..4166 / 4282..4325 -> -0.1 angstrom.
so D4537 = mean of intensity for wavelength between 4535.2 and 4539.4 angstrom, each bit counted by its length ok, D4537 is 16.5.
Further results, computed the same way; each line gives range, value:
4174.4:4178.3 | 13.2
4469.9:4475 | 13.6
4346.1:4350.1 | 15.8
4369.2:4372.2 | 15.9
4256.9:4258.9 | 14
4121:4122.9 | 12.4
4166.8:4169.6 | 14.5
